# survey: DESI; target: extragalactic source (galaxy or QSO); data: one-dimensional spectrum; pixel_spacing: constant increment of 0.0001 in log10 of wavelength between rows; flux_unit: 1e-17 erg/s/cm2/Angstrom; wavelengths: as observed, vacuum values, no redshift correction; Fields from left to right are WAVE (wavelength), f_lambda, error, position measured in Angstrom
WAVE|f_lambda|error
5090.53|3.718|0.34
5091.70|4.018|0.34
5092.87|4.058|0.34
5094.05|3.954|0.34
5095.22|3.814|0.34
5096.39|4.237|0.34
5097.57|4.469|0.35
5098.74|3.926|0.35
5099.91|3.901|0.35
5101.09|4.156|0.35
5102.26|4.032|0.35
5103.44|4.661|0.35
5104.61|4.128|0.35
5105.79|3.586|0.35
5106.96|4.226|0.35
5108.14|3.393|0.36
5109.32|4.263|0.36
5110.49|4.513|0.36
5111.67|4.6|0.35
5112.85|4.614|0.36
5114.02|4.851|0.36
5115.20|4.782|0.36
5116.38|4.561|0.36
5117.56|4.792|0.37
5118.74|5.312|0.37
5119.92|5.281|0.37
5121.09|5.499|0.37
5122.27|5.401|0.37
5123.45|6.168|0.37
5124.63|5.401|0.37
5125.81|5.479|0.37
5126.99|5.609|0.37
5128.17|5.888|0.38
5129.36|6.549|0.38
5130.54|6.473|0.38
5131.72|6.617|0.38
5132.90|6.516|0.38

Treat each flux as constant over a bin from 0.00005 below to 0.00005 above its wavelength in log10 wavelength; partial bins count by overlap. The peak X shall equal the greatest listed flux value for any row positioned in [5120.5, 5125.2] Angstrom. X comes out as 6.168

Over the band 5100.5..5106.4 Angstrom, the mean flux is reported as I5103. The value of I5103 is 4.12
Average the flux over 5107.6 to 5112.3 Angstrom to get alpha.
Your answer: 4.2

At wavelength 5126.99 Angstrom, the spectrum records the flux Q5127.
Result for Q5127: 5.609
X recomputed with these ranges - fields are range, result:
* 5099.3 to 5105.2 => 4.661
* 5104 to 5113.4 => 4.614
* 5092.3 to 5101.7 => 4.469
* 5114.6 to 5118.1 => 4.792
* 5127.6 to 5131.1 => 6.549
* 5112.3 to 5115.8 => 4.851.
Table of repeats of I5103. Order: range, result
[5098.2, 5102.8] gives 4.01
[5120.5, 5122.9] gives 5.48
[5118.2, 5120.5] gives 5.29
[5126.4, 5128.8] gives 5.74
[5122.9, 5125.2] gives 5.78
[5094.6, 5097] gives 4.03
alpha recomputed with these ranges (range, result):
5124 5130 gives 5.79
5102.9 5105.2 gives 4.39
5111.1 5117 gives 4.68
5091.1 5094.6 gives 4.01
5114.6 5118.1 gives 4.7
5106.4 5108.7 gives 3.8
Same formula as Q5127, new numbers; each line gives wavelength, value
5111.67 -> 4.6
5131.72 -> 6.617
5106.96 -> 4.226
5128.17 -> 5.888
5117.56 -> 4.792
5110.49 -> 4.513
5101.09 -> 4.156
